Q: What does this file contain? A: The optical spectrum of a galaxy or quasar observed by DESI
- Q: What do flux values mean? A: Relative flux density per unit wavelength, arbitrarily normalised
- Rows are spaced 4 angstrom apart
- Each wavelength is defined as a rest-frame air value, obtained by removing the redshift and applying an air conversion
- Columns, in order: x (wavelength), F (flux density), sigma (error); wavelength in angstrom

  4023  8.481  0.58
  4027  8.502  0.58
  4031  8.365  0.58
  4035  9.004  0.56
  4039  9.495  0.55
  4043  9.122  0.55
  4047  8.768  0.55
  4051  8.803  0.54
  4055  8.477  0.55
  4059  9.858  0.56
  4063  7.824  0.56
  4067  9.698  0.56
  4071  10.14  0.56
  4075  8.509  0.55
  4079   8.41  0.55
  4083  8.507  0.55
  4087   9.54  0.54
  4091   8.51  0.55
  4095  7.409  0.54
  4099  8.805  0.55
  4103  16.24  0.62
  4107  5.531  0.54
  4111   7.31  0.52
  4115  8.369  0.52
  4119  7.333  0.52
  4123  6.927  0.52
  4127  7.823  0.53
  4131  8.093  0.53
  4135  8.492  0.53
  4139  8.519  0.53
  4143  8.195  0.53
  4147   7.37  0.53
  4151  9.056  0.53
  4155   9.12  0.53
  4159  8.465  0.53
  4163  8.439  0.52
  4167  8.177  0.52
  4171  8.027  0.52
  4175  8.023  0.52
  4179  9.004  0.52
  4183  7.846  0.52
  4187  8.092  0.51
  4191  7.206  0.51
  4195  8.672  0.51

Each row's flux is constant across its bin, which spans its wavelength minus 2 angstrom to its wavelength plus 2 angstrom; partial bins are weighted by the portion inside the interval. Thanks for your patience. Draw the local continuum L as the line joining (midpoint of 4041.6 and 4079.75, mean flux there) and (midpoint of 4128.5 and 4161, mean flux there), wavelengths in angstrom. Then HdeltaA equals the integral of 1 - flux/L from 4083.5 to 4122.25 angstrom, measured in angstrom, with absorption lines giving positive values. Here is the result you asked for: -0.1 angstrom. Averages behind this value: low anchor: 8.98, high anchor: 8.4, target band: 8.71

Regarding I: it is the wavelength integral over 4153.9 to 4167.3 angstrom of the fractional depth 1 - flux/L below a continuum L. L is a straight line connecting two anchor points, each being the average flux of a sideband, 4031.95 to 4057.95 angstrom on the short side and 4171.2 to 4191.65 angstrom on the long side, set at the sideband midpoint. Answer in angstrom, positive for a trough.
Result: -0.55 angstrom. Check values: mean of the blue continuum 8.95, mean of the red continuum 8.09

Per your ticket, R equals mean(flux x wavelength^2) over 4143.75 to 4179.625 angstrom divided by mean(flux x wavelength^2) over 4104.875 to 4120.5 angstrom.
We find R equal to 1.19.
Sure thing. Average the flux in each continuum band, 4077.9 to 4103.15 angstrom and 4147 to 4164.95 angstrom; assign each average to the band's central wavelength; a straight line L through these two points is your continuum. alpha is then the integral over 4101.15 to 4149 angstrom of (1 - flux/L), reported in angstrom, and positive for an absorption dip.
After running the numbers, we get 3.1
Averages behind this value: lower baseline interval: 9.19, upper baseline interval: 8.61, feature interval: 8.33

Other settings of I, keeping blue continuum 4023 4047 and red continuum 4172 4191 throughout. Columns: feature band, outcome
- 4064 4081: -0.9 angstrom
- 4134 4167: -0.7 angstrom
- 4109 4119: 0.8 angstrom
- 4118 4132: 1.5 angstrom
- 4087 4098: 0.3 angstrom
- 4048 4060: -0.3 angstrom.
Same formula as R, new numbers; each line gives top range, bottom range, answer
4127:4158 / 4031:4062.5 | 0.98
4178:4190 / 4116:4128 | 1.14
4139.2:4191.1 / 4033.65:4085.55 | 0.97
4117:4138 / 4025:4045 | 0.91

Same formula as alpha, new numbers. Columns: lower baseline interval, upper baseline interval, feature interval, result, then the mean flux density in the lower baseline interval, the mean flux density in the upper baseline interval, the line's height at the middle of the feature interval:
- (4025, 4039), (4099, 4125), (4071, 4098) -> 0.2 angstrom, 8.75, 8.63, 8.67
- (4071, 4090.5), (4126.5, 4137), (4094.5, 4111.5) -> -1.6 angstrom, 8.87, 8.18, 8.57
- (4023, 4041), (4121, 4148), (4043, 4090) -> -2.5 angstrom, 8.8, 7.94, 8.51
